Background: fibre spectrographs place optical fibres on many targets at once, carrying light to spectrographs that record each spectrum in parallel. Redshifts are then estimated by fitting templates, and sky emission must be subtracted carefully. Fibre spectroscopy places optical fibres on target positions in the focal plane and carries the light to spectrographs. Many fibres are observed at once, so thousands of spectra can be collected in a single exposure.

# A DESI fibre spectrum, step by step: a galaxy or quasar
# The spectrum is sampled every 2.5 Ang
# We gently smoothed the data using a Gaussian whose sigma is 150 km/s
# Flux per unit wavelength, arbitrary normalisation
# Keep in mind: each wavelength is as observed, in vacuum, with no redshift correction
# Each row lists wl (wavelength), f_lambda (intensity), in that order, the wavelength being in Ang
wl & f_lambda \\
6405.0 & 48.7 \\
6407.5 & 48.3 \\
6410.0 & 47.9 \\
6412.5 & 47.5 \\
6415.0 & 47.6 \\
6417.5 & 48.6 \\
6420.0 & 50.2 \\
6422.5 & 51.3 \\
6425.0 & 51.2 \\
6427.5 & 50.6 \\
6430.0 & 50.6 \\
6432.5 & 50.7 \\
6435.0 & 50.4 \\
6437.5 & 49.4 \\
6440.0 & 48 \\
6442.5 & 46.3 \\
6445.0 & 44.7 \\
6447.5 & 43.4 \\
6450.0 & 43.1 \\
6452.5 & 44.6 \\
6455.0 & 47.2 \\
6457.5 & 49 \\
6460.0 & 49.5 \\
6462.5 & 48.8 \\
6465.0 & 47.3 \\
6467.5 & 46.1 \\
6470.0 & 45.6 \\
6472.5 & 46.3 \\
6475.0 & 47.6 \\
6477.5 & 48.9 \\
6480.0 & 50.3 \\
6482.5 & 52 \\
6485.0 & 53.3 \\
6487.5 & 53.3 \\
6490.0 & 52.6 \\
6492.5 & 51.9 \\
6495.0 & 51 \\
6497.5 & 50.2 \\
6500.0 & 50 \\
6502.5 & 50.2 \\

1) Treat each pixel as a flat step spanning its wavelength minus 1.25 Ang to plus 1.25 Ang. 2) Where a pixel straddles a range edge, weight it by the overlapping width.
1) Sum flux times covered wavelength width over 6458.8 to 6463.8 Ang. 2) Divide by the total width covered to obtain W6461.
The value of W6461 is 49.1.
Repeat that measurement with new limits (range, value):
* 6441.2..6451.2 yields 44.4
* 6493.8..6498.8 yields 50.6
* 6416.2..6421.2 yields 49.4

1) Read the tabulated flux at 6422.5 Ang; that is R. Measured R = 51.3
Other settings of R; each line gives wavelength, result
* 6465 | 47.3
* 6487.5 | 53.3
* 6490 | 52.6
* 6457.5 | 49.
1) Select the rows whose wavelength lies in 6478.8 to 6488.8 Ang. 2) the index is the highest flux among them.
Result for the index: 53.3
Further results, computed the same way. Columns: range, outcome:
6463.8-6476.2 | 47.6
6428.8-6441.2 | 50.7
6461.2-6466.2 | 48.8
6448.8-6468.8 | 49.5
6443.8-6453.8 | 44.7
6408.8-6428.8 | 51.3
